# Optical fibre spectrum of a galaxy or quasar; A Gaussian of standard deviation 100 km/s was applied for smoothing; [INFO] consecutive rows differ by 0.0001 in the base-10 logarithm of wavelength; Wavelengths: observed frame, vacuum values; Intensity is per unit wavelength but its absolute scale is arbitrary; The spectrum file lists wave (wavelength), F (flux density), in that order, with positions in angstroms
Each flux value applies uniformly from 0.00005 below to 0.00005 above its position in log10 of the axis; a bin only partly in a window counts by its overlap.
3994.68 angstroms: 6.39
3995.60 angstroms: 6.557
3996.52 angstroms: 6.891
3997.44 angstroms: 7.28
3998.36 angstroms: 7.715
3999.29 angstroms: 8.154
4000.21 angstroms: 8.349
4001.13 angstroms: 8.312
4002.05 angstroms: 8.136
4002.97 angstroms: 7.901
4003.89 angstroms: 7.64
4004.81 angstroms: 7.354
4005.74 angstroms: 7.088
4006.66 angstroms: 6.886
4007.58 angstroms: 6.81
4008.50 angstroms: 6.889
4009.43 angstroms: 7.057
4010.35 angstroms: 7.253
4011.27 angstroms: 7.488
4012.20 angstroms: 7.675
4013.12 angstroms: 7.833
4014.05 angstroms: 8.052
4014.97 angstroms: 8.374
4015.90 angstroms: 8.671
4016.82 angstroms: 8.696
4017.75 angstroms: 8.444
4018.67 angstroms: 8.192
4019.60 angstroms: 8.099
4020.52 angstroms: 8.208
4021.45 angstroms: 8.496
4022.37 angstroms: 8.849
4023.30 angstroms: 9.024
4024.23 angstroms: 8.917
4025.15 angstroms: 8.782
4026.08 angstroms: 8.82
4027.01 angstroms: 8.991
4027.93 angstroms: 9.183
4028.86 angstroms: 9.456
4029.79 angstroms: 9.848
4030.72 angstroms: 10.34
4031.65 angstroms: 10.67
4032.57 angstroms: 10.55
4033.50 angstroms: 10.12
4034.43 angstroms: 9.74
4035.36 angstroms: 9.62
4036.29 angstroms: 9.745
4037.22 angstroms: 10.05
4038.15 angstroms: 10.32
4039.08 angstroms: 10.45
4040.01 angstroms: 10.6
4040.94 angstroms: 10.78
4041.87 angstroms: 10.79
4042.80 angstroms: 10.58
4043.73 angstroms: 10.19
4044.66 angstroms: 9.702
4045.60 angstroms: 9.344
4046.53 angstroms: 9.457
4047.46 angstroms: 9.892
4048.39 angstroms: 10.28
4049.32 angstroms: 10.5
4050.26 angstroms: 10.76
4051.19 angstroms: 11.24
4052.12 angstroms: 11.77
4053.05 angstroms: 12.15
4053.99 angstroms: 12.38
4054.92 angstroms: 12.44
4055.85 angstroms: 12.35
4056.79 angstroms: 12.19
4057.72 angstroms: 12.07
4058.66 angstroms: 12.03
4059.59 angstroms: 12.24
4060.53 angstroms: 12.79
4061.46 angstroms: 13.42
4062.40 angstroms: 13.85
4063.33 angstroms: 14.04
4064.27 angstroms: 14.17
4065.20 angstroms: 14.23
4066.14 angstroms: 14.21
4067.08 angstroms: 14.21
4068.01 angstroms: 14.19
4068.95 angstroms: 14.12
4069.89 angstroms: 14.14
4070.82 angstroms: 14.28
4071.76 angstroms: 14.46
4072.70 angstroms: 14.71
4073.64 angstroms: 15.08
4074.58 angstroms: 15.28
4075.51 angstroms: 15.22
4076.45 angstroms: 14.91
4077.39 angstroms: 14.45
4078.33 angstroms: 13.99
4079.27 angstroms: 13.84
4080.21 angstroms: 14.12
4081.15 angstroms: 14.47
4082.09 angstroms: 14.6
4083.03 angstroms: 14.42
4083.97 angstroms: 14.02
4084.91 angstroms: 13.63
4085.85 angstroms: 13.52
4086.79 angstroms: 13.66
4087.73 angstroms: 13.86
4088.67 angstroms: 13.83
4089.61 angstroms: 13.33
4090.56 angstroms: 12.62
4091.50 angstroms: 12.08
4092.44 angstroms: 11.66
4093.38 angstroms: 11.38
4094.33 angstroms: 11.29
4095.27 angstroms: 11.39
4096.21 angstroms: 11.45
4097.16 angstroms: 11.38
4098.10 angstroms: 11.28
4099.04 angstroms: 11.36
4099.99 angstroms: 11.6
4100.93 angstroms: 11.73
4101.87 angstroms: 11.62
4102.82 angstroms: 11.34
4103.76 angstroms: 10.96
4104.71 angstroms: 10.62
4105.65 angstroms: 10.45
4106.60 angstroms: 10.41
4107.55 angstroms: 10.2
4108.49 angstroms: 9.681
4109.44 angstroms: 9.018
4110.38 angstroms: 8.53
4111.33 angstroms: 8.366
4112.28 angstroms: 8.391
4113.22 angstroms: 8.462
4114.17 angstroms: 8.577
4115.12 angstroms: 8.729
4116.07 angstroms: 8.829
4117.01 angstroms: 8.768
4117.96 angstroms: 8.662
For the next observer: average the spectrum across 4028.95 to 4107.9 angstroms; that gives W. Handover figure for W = 12.2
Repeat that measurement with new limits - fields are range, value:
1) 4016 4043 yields 9.51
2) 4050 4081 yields 13.5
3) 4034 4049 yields 10.1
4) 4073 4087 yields 14.4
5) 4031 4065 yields 11.2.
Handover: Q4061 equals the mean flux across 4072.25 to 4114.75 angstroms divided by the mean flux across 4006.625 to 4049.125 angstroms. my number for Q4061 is 1.33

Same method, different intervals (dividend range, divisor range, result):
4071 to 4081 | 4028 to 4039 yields 1.46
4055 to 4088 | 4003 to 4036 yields 1.63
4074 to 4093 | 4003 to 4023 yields 1.77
